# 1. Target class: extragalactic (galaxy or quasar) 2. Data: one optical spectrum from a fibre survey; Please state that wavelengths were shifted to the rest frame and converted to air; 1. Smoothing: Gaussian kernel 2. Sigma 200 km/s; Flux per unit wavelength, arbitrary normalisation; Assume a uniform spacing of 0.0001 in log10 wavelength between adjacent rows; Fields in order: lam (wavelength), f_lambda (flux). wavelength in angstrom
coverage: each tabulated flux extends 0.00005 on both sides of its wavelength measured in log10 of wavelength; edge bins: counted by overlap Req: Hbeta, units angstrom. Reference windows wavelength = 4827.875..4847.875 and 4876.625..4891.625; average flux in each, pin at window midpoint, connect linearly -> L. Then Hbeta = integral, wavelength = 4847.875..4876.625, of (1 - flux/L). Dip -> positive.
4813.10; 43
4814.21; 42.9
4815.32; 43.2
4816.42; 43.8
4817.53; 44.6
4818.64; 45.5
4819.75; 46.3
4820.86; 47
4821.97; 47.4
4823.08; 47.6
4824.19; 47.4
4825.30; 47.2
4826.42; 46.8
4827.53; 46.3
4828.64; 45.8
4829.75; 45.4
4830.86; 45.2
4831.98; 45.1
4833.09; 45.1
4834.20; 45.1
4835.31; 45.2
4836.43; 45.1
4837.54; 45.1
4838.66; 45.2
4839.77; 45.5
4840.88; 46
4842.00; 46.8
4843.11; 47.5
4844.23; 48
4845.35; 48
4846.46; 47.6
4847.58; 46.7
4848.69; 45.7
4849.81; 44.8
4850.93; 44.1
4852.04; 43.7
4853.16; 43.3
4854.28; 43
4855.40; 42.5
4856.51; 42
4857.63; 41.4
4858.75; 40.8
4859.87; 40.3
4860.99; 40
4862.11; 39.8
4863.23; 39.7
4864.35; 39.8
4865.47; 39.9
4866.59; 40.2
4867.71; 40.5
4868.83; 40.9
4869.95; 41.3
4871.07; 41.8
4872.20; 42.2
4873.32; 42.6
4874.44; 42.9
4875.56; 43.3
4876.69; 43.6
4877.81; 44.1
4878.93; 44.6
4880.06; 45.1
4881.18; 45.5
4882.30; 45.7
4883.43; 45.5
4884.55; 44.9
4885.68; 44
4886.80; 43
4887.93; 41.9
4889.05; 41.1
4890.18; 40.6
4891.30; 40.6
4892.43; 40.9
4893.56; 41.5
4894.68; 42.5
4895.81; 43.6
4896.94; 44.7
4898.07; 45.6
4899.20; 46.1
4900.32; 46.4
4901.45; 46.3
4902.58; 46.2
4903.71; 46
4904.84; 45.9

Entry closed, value 1.8 angstrom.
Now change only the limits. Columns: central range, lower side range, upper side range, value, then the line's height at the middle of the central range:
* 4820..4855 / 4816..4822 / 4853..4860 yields -1.7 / 43.8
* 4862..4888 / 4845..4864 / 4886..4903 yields 0.3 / 43.2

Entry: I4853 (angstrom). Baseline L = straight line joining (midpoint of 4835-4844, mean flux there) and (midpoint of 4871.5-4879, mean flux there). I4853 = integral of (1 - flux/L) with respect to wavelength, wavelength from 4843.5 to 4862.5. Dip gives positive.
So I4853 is 0.50 angstrom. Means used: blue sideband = 45.9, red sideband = 43.2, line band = 43.7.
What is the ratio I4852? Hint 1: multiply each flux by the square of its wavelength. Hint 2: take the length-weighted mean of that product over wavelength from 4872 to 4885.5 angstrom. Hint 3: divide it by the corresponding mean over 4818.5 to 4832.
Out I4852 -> 1.0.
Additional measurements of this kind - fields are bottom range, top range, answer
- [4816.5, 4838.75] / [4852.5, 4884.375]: 0.94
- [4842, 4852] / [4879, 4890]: 0.96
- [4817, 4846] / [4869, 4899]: 0.96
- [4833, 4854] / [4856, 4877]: 0.91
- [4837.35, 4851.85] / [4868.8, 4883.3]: 0.95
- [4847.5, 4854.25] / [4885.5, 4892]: 0.95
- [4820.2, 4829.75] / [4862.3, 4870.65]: 0.88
